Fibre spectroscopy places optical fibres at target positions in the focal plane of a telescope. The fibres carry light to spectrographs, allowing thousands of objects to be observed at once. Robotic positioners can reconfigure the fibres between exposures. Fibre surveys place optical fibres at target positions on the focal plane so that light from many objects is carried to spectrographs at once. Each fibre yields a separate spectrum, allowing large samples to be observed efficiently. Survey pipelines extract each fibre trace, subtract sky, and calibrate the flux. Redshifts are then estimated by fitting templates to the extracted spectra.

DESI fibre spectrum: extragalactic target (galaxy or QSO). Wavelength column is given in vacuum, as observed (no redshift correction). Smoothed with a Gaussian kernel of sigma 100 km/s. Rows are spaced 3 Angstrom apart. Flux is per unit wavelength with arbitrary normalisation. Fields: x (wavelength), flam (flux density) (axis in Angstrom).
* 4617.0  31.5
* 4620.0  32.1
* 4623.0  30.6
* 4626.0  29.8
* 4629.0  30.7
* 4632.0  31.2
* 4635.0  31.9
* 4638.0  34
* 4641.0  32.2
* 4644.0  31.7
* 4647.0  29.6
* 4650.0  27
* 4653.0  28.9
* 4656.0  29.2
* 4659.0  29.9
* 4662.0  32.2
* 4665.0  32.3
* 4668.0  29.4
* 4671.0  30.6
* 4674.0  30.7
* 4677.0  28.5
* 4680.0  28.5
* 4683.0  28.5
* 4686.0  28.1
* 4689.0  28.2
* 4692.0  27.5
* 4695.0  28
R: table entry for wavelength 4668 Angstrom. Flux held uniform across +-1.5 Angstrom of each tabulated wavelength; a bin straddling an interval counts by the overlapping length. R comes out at 29.4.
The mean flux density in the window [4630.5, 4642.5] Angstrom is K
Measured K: 32.3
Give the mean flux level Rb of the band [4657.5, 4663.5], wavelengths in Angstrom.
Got 31.1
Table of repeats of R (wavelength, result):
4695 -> 28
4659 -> 29.9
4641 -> 32.2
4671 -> 30.6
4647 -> 29.6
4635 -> 31.9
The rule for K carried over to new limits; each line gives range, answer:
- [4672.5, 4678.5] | 29.6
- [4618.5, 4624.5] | 31.4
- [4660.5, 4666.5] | 32.2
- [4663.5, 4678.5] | 30.3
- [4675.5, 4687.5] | 28.4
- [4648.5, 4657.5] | 28.4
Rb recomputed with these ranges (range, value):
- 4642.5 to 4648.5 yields 30.7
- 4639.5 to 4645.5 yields 31.9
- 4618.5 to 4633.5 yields 30.9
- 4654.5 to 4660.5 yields 29.5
